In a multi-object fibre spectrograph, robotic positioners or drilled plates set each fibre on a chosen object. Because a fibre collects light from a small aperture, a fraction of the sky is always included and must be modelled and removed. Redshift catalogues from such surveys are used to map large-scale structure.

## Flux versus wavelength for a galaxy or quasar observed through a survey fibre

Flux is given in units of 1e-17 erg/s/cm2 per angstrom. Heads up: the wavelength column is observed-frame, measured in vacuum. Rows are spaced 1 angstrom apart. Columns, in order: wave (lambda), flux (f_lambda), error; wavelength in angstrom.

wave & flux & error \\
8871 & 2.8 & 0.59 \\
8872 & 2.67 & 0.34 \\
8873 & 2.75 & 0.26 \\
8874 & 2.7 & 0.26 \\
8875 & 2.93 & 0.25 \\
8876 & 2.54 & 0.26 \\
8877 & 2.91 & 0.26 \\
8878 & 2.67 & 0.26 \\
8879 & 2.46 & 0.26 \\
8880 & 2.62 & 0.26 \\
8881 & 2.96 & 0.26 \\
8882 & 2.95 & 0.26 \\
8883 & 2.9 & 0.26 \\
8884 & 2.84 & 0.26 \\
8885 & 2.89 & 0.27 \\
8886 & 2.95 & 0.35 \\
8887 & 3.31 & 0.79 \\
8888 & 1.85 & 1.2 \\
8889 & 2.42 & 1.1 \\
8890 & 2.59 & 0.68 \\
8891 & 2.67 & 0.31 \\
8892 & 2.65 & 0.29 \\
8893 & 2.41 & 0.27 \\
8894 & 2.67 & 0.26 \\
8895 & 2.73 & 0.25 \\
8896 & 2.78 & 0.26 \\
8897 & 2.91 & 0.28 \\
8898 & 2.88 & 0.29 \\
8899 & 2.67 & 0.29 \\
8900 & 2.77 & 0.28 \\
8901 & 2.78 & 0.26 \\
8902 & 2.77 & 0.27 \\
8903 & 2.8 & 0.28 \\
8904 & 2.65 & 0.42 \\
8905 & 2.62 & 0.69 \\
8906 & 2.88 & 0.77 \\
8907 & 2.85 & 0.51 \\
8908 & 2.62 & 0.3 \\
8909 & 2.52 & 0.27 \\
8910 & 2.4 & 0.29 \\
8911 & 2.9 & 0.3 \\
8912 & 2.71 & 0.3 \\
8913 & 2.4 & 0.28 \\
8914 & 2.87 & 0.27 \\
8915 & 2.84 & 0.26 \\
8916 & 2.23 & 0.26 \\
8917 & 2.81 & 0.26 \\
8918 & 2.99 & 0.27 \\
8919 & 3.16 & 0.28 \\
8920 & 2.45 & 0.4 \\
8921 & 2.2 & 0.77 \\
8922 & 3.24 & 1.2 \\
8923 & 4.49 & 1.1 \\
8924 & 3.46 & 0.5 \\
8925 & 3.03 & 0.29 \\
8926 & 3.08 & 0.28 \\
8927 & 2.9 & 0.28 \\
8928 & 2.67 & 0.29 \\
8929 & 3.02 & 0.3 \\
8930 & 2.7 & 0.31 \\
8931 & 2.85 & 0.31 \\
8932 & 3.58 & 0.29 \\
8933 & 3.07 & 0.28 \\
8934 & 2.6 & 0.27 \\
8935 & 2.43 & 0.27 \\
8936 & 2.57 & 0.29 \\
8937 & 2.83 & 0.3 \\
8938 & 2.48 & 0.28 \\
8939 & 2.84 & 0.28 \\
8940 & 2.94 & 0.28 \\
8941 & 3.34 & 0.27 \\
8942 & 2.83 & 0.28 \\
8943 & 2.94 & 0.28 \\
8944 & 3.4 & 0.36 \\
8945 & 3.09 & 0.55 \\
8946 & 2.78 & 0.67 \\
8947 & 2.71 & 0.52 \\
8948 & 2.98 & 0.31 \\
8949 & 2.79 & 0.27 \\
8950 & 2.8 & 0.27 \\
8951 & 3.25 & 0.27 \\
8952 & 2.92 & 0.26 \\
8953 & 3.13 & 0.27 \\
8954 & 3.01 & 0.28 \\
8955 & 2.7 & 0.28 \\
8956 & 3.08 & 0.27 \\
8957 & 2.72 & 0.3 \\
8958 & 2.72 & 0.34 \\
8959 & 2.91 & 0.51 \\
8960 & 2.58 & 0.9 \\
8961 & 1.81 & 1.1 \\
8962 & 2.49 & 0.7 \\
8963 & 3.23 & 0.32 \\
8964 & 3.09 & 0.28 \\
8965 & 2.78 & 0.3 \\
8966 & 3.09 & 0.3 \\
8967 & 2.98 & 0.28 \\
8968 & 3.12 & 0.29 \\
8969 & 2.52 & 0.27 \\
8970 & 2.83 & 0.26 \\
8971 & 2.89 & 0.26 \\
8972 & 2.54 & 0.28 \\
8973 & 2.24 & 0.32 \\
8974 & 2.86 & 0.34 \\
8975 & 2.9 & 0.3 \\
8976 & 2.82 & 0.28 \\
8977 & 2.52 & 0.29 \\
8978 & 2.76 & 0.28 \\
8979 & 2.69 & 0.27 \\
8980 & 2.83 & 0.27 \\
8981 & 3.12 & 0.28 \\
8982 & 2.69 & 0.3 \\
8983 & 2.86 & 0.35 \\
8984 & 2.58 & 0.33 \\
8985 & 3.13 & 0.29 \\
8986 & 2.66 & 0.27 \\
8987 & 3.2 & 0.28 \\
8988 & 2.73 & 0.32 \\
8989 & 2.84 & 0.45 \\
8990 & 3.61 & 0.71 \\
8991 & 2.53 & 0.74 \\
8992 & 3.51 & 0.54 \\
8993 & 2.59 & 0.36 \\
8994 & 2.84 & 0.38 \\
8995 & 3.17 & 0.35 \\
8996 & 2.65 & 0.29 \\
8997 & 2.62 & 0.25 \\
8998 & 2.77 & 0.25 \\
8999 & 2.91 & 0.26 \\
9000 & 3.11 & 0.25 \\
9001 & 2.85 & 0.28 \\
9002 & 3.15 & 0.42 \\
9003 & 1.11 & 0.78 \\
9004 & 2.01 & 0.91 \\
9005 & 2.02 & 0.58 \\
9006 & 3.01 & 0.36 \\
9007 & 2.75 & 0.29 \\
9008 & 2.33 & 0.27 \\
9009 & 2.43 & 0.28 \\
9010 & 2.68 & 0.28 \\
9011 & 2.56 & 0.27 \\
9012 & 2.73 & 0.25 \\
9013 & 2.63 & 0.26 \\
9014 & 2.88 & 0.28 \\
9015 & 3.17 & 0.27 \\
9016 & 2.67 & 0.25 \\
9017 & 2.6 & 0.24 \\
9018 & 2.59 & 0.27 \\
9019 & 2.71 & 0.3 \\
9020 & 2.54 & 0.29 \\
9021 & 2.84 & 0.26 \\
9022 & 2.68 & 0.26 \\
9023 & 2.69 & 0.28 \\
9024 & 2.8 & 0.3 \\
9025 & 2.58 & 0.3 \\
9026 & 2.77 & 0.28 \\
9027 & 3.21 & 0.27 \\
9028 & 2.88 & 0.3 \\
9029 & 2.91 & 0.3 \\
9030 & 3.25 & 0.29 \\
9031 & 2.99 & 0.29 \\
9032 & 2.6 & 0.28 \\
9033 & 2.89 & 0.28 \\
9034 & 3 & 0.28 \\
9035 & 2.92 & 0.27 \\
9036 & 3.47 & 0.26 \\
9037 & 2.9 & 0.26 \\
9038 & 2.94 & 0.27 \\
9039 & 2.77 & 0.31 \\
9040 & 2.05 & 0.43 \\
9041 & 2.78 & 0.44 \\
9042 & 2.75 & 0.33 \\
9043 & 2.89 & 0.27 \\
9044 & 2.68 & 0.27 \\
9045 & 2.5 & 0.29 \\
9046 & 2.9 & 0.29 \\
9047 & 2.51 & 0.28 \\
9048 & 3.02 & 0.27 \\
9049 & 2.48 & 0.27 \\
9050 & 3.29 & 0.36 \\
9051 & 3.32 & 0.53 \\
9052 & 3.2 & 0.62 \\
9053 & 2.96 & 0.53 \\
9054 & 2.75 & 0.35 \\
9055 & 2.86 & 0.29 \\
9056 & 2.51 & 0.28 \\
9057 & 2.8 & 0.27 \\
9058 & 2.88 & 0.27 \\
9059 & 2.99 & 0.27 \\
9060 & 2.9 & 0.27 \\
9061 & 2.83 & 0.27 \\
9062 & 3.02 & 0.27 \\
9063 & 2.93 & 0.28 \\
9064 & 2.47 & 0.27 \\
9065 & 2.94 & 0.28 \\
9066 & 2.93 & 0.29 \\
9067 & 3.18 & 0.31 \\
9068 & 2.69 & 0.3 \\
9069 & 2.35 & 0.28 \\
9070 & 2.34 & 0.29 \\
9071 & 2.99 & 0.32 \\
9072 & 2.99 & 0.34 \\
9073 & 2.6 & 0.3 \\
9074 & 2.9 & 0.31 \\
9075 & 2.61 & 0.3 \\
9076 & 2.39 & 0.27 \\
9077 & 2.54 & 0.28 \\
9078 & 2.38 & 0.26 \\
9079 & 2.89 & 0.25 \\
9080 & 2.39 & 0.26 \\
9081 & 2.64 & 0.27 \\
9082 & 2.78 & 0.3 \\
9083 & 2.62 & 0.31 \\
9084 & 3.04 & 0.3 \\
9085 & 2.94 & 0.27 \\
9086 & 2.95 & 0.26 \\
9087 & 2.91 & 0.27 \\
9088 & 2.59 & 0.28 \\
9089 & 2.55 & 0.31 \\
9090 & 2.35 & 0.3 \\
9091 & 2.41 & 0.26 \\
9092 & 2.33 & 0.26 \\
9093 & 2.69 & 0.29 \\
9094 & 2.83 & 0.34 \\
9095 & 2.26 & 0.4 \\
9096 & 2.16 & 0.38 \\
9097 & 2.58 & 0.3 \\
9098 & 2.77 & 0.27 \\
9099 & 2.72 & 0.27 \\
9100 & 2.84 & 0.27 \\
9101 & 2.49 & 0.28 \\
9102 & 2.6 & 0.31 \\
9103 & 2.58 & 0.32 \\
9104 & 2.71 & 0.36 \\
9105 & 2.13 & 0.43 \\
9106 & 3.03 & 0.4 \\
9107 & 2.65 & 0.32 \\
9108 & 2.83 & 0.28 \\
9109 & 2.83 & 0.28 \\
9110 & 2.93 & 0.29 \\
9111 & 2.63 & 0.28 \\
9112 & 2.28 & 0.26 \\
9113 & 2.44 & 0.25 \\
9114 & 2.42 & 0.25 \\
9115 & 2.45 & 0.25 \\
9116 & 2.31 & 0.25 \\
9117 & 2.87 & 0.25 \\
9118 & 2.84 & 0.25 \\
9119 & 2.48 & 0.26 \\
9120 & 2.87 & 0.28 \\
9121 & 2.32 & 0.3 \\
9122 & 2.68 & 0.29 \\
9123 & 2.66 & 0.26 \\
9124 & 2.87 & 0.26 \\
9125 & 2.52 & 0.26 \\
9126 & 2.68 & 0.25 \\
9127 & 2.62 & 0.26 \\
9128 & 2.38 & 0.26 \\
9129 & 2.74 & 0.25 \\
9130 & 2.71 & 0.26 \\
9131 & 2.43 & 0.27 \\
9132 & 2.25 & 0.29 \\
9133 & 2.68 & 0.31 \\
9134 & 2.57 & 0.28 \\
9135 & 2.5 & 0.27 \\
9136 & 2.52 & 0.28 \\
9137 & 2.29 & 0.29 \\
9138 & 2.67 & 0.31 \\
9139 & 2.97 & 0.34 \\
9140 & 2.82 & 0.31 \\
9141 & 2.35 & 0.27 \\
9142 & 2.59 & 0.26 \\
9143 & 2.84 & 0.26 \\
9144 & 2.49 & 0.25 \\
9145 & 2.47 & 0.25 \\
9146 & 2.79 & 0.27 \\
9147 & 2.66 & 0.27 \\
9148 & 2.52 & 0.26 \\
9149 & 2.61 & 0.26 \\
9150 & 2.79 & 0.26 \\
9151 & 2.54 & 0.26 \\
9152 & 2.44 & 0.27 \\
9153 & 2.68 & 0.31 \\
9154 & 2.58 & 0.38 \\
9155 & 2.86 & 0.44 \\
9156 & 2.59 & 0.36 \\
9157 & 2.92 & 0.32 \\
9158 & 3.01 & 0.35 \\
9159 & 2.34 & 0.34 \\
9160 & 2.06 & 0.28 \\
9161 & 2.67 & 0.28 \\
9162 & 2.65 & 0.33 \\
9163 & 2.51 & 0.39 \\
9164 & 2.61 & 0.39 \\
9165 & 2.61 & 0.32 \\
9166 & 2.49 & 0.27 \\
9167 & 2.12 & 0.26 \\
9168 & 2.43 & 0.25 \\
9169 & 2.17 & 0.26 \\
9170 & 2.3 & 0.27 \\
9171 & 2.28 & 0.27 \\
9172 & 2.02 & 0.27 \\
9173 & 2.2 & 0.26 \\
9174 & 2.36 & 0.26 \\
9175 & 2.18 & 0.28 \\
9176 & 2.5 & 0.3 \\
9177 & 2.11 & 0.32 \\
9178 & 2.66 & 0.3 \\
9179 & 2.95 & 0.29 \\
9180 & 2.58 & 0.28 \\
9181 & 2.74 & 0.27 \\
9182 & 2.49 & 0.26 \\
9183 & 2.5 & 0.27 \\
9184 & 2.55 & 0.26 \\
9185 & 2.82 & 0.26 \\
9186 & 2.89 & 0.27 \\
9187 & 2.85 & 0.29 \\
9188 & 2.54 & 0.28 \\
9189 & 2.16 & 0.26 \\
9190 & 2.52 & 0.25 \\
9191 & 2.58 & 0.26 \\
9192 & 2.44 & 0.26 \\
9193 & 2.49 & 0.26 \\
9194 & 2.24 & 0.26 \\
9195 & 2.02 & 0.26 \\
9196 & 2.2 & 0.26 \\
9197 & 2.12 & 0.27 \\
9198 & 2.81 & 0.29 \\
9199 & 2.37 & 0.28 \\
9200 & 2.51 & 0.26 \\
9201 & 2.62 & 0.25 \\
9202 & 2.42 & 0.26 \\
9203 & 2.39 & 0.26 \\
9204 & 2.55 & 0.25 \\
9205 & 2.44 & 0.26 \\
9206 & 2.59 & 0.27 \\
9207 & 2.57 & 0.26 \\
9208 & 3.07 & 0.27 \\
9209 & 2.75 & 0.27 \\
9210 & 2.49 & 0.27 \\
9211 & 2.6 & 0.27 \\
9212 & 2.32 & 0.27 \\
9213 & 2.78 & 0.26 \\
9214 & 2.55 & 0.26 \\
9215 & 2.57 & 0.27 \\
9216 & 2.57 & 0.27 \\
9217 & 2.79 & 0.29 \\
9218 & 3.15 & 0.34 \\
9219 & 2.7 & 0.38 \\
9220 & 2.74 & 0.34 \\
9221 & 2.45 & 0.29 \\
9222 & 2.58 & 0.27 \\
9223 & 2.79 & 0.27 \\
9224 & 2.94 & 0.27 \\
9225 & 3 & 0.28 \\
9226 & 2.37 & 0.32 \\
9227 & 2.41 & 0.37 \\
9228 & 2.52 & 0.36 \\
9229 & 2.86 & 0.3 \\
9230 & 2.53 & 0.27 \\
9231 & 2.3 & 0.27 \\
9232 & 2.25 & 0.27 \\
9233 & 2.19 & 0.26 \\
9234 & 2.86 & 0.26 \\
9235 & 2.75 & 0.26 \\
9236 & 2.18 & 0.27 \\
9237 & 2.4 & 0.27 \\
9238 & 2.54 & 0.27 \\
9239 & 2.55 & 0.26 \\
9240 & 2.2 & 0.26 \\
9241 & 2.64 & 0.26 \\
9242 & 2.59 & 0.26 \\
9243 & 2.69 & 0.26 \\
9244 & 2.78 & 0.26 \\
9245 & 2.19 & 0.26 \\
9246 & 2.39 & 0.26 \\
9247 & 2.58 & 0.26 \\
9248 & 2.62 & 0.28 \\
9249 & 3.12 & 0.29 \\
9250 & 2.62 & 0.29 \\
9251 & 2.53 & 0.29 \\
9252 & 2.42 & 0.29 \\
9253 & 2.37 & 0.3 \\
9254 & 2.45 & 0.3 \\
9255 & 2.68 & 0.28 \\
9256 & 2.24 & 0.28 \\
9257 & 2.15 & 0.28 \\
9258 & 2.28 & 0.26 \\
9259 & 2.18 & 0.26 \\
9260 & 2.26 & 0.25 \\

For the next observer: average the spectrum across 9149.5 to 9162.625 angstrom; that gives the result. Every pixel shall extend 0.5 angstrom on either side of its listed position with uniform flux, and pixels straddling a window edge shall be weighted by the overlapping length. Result 2.62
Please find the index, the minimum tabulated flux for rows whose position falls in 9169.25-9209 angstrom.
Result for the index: 2.02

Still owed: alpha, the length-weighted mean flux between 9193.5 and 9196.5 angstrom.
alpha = 2.15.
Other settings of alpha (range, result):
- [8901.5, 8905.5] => 2.71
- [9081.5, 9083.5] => 2.7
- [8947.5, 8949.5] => 2.88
